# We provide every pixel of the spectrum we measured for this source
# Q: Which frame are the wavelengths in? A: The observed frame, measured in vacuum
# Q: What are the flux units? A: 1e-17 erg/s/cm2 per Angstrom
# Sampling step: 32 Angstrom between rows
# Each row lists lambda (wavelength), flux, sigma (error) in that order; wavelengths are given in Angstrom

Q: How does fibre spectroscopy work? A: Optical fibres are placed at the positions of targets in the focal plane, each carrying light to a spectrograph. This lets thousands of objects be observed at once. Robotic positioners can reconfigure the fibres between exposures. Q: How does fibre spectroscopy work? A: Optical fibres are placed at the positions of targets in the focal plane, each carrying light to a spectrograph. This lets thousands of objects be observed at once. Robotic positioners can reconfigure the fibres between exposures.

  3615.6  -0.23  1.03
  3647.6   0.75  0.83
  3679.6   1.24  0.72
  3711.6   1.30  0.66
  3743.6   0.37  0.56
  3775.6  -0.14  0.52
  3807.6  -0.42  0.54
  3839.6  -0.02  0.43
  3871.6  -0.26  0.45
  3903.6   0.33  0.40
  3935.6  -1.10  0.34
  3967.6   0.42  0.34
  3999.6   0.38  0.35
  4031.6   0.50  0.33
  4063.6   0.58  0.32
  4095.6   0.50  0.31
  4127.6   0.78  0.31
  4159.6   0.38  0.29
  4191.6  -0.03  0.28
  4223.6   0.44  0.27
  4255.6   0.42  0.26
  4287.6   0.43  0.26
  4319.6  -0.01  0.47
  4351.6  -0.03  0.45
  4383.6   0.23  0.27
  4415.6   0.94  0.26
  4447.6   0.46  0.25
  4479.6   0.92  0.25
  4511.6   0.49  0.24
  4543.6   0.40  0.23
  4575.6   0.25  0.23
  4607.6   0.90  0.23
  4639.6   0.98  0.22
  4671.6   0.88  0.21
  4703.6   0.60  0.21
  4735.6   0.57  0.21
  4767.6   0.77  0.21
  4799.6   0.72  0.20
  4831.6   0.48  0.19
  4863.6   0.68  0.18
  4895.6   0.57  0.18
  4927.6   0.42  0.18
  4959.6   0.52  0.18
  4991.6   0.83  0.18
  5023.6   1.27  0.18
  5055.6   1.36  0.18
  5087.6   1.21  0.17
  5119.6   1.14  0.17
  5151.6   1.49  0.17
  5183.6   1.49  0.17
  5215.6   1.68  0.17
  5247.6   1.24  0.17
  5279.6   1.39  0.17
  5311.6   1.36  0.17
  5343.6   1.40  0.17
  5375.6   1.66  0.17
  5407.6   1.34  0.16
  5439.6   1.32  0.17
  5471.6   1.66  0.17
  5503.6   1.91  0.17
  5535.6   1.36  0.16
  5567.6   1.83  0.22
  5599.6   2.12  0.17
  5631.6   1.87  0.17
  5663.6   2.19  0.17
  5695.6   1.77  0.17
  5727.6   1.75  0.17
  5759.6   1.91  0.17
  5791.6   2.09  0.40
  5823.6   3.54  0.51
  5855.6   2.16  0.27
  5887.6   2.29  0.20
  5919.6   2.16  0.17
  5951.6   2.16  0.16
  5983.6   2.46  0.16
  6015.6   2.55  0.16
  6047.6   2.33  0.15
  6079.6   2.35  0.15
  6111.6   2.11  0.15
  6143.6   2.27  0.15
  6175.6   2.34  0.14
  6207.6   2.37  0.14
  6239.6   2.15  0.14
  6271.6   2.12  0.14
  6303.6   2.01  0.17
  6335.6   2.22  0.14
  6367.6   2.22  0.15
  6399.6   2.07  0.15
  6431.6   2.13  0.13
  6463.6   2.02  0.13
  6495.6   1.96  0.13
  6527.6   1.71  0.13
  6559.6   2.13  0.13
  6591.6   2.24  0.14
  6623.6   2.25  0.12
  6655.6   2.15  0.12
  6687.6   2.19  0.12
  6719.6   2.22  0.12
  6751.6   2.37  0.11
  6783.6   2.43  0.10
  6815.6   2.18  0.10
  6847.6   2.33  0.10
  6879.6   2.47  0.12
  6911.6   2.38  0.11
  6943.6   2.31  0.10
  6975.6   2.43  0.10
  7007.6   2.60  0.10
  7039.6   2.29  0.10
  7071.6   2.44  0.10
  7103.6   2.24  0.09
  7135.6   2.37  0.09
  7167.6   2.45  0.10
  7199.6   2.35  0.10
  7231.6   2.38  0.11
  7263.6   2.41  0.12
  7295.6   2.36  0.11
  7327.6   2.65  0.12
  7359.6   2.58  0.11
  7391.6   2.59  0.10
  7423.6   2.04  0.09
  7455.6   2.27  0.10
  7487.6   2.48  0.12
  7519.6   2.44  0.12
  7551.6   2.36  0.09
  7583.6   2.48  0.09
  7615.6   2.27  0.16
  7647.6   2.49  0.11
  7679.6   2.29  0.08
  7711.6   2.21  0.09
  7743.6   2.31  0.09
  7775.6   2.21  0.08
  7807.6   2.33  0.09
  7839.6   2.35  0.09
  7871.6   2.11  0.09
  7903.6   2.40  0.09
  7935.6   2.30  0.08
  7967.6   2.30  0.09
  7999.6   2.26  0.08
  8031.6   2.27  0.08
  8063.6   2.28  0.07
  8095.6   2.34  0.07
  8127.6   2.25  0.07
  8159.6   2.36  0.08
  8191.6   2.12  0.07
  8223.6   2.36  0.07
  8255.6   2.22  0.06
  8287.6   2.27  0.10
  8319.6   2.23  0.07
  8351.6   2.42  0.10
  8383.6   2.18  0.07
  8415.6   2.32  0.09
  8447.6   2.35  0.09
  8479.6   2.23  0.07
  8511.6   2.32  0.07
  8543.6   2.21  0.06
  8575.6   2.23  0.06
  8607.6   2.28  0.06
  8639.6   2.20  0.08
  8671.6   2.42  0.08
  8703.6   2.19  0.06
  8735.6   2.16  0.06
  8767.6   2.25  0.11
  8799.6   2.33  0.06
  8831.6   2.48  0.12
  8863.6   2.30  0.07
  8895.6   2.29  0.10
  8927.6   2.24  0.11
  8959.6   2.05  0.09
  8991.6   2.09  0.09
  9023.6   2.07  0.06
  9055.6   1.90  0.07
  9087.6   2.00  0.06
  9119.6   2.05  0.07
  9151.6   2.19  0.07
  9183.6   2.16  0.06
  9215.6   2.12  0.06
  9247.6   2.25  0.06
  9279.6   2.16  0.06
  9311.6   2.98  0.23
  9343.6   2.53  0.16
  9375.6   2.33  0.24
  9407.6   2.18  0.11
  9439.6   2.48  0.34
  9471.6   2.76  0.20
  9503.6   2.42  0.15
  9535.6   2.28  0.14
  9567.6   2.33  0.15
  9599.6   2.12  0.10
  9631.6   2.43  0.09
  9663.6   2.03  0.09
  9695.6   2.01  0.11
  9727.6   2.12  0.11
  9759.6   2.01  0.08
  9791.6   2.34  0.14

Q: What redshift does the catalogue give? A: 0.260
